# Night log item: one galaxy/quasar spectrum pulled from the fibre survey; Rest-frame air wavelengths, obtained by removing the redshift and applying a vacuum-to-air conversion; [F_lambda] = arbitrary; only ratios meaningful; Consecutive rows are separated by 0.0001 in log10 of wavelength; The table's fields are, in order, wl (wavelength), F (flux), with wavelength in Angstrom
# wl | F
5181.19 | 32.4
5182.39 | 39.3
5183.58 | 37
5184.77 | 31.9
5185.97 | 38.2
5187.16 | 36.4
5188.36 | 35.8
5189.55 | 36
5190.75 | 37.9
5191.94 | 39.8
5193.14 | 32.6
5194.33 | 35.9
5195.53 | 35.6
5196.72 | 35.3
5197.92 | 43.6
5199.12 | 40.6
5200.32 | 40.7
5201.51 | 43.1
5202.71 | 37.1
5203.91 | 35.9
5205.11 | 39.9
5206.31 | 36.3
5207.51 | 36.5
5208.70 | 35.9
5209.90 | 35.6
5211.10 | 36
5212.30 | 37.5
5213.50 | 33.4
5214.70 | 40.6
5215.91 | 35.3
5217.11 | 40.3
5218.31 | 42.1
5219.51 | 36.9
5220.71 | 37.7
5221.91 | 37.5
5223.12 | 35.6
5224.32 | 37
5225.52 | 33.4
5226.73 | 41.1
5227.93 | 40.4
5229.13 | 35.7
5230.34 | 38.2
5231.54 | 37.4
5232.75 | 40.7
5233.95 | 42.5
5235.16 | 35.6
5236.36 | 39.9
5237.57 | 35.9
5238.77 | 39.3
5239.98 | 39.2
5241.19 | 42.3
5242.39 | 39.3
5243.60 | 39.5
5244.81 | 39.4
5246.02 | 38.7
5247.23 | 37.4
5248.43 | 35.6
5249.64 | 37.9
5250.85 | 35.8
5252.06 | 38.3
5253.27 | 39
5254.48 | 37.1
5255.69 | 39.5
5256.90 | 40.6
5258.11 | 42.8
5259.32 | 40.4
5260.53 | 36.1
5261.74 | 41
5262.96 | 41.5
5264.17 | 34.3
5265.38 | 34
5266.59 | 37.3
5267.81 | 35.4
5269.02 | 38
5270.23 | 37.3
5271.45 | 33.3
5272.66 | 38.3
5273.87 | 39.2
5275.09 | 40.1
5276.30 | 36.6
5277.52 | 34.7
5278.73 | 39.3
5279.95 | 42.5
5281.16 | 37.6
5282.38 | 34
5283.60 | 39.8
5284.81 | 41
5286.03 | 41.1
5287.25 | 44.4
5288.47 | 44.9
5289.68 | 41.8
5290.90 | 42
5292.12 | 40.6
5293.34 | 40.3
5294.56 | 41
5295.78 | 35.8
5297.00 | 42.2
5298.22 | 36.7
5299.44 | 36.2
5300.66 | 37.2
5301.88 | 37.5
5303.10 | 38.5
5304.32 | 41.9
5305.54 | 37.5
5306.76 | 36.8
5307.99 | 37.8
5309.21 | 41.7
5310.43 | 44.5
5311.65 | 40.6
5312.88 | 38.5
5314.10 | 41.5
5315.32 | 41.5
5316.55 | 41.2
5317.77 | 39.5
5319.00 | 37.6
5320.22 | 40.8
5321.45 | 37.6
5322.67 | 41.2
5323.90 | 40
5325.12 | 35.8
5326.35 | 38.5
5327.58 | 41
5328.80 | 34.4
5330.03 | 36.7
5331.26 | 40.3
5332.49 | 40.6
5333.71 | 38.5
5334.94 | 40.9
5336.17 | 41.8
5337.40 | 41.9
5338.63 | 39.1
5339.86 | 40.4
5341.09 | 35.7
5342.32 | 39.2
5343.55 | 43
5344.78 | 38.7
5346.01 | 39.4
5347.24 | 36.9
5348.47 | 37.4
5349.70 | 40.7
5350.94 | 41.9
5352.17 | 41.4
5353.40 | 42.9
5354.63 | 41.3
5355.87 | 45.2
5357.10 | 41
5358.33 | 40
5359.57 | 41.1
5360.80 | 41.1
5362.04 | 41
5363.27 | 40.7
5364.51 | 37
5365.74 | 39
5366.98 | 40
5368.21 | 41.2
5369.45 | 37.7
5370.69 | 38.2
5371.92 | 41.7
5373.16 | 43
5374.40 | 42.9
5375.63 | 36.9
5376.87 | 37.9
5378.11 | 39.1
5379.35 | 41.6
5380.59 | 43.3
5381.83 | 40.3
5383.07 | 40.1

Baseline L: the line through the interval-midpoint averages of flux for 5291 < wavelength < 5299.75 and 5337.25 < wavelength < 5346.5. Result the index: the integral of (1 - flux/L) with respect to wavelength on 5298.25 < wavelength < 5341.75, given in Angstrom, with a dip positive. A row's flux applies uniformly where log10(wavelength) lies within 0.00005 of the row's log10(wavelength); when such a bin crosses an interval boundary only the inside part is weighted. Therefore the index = 0.2 Angstrom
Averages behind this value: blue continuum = 39.2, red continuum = 39.6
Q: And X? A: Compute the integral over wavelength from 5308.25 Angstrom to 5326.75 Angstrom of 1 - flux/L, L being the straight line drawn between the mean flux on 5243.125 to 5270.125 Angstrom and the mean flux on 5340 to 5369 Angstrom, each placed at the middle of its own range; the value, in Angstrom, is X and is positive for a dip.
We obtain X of -0.3 Angstrom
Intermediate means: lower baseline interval 38.1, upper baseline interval 40.2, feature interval 40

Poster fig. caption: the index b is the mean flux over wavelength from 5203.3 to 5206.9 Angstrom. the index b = 37.3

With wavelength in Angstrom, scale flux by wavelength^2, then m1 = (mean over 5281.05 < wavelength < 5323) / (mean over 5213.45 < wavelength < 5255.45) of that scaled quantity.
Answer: 1.07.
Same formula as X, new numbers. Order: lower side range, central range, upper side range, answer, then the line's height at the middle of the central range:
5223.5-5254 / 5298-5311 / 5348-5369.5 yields 0.27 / 39.6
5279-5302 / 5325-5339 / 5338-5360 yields 0.32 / 40.2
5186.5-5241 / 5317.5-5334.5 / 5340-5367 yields 0.42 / 39.7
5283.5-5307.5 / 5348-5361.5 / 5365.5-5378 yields -0.50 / 39.8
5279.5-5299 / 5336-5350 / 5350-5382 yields 0.39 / 40.6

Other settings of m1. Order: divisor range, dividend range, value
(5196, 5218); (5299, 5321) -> 1.08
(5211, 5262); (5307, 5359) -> 1.08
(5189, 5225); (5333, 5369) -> 1.13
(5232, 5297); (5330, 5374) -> 1.07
